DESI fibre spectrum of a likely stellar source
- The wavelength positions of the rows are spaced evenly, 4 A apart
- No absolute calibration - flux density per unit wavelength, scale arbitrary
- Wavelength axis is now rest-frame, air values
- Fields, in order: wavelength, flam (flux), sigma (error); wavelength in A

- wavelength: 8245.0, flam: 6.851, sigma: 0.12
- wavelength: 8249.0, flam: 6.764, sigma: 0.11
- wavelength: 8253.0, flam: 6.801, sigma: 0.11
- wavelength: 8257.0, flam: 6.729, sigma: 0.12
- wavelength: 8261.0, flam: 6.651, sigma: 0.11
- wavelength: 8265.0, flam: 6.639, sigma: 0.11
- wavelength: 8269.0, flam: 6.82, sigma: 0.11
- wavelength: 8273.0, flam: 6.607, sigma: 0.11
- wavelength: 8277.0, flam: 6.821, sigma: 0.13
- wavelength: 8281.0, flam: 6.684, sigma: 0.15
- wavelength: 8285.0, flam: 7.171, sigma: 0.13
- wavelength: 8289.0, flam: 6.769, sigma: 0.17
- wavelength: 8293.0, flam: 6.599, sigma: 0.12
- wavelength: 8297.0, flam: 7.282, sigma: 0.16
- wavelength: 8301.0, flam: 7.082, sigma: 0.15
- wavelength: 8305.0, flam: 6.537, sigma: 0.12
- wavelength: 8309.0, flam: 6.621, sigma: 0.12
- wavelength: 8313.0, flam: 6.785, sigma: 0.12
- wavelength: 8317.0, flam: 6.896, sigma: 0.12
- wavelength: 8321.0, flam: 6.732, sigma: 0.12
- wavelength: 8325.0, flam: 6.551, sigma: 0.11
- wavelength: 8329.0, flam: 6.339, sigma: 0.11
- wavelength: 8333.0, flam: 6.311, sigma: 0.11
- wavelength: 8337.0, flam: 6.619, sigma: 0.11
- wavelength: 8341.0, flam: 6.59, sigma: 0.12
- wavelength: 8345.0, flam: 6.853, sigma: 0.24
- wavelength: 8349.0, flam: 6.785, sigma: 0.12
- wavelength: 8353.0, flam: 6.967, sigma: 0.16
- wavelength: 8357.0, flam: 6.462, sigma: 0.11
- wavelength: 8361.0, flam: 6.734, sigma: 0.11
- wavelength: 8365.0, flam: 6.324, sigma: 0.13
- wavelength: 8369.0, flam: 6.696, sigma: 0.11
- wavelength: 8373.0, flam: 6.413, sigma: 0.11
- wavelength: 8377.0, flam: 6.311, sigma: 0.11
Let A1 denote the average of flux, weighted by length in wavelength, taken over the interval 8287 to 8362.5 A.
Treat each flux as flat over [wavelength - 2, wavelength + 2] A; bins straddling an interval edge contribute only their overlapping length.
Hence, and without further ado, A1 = 6.71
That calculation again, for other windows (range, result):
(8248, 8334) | 6.74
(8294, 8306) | 6.97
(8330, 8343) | 6.49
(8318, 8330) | 6.59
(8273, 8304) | 6.88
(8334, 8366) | 6.67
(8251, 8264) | 6.72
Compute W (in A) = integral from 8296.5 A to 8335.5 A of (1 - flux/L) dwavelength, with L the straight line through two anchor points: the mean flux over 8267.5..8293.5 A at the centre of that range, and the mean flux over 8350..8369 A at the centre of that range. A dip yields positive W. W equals 0.2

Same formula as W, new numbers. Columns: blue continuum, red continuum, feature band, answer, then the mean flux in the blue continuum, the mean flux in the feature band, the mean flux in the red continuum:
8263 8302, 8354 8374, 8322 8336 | 0.5 A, 6.84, 6.44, 6.55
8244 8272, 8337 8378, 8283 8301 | -0.7 A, 6.74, 6.97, 6.62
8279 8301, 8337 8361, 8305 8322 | 0.3 A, 6.92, 6.73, 6.72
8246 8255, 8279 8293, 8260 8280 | 0.3 A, 6.79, 6.71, 6.84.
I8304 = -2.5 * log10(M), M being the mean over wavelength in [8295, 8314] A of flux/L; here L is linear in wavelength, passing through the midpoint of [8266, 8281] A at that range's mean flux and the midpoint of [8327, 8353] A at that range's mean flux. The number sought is -0.03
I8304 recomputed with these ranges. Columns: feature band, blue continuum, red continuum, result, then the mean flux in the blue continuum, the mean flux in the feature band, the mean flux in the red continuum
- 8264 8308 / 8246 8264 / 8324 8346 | -0.03 mag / 6.74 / 6.82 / 6.53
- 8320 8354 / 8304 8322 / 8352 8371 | 0.01 mag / 6.72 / 6.63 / 6.62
